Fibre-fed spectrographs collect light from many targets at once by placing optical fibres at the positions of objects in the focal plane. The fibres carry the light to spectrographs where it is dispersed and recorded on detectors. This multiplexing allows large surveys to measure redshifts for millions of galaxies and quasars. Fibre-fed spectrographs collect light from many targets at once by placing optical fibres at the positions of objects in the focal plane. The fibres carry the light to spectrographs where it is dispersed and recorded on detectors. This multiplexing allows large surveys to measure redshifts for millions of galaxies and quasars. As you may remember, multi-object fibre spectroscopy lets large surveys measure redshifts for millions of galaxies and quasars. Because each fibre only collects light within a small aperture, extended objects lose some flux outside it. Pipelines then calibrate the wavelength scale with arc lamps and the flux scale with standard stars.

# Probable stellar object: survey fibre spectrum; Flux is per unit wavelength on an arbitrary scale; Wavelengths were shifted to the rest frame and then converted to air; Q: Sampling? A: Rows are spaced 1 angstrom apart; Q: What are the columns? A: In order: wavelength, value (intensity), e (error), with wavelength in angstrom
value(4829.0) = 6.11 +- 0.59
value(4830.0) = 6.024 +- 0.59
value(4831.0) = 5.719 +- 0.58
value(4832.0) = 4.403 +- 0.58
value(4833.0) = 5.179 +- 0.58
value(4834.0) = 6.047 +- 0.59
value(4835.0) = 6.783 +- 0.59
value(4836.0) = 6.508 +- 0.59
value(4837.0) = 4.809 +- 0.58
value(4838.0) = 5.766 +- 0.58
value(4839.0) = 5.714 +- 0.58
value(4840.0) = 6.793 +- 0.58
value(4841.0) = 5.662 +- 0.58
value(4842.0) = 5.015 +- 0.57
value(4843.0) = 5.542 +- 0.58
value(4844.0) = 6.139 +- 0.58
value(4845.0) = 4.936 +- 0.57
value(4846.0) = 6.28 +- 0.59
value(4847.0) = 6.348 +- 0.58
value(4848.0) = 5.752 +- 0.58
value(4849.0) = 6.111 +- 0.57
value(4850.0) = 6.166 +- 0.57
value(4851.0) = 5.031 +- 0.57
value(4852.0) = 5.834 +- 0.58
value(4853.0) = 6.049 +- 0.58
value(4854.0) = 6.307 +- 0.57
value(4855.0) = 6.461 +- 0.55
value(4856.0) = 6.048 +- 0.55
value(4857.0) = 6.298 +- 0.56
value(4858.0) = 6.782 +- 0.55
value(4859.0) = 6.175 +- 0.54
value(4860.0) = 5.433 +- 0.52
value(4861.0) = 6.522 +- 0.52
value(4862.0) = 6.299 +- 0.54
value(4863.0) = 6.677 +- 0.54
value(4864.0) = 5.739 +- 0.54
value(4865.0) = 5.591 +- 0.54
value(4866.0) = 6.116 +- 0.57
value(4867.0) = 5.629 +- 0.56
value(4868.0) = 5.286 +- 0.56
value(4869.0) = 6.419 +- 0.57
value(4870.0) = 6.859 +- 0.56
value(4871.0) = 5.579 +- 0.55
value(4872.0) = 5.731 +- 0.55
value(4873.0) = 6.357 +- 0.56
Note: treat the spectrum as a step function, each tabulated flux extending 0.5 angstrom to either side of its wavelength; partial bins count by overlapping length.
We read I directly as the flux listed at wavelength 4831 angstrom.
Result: 5.719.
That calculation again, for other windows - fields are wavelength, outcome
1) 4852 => 5.834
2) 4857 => 6.298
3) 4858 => 6.782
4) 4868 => 5.286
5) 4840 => 6.793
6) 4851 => 5.031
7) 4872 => 5.731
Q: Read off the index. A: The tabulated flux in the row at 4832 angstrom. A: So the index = 4.403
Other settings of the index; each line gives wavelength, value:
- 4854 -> 6.307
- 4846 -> 6.28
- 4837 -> 4.809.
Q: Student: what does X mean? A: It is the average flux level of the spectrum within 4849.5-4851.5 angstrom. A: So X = 5.6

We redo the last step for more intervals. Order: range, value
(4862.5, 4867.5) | 5.95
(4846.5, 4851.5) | 5.88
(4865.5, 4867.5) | 5.87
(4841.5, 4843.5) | 5.28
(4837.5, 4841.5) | 5.98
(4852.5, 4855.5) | 6.27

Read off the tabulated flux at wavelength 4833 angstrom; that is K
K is 5.179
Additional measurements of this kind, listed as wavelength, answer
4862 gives 6.299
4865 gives 5.591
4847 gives 6.348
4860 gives 5.433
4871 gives 5.579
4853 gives 6.049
